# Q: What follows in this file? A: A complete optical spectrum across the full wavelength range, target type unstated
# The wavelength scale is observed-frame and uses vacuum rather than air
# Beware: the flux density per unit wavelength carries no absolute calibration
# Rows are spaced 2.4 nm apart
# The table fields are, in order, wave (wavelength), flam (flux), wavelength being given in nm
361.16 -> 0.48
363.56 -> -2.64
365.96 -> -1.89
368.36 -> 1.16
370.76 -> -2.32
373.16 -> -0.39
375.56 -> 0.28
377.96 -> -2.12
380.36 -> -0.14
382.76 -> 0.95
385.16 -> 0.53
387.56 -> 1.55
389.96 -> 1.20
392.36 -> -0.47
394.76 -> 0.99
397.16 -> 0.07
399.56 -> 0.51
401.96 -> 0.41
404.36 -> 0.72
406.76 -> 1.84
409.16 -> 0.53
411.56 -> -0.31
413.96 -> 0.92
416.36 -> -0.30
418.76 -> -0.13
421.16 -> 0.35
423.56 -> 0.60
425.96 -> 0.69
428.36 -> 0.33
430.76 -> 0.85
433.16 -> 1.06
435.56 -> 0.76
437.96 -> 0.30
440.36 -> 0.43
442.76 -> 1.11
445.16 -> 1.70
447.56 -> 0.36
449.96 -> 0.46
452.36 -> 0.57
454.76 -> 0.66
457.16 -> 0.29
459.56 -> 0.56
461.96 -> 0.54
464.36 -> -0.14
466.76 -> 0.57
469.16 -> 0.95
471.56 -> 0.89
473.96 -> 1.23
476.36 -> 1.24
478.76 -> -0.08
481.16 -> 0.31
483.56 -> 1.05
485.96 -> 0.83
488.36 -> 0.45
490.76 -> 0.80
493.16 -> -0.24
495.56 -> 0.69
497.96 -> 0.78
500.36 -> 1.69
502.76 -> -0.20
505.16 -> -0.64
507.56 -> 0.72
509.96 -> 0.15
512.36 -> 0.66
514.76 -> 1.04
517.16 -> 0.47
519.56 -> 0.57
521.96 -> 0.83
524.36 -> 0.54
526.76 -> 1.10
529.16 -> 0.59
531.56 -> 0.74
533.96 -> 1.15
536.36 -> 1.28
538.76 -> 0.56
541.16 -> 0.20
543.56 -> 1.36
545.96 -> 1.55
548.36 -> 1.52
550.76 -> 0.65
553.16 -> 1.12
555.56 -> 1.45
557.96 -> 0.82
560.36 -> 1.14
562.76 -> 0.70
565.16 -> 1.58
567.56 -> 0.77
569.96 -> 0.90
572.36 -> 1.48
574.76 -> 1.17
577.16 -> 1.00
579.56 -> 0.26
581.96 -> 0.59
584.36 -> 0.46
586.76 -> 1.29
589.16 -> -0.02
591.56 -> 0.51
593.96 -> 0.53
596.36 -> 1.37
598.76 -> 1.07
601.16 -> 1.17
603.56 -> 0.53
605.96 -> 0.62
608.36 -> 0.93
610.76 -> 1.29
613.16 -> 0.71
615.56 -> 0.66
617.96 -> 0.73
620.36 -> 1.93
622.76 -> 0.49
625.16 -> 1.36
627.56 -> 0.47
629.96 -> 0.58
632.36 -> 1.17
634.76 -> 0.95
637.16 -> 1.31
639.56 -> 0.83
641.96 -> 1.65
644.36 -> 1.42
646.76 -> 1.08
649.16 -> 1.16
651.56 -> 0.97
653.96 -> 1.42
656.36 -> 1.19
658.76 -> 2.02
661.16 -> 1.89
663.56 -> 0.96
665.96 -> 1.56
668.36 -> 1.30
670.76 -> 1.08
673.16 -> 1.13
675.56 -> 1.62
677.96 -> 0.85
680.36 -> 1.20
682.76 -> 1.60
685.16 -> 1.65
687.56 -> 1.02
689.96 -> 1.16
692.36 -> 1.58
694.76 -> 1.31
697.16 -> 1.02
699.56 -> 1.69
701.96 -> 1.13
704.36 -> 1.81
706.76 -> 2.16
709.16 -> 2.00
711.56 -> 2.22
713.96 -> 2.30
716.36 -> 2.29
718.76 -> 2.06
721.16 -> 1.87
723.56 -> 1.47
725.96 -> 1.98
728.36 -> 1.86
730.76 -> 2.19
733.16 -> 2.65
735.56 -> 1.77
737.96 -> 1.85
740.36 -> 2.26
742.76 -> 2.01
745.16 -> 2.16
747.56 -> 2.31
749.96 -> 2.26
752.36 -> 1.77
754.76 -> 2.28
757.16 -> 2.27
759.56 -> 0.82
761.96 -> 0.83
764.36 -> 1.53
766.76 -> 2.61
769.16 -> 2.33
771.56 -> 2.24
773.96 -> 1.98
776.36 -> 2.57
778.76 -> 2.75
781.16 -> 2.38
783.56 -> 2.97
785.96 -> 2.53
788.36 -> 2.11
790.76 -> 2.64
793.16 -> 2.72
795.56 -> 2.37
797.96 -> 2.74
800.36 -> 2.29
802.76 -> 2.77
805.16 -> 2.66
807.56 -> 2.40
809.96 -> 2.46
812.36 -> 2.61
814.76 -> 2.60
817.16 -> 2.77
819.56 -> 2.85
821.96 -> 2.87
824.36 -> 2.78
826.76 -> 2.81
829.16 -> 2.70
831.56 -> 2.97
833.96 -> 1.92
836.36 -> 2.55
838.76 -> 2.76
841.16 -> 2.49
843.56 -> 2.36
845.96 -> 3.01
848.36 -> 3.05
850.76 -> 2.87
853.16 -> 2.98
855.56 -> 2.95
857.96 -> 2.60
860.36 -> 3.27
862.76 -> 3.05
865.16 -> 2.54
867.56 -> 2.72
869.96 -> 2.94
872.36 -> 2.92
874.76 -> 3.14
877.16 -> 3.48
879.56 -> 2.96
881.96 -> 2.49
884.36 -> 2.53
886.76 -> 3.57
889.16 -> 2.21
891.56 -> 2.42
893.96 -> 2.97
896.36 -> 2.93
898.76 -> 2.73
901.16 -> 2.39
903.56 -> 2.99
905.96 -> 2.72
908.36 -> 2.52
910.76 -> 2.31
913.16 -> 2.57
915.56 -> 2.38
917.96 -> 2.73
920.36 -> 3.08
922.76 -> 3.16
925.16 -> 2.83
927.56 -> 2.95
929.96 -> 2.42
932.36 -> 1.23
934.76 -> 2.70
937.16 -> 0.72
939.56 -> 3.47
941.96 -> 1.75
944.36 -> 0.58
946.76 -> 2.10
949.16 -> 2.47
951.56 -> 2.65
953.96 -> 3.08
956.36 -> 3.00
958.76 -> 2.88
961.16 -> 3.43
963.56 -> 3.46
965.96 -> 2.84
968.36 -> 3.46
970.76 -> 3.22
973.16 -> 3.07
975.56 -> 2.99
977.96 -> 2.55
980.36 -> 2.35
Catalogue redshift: 0.769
